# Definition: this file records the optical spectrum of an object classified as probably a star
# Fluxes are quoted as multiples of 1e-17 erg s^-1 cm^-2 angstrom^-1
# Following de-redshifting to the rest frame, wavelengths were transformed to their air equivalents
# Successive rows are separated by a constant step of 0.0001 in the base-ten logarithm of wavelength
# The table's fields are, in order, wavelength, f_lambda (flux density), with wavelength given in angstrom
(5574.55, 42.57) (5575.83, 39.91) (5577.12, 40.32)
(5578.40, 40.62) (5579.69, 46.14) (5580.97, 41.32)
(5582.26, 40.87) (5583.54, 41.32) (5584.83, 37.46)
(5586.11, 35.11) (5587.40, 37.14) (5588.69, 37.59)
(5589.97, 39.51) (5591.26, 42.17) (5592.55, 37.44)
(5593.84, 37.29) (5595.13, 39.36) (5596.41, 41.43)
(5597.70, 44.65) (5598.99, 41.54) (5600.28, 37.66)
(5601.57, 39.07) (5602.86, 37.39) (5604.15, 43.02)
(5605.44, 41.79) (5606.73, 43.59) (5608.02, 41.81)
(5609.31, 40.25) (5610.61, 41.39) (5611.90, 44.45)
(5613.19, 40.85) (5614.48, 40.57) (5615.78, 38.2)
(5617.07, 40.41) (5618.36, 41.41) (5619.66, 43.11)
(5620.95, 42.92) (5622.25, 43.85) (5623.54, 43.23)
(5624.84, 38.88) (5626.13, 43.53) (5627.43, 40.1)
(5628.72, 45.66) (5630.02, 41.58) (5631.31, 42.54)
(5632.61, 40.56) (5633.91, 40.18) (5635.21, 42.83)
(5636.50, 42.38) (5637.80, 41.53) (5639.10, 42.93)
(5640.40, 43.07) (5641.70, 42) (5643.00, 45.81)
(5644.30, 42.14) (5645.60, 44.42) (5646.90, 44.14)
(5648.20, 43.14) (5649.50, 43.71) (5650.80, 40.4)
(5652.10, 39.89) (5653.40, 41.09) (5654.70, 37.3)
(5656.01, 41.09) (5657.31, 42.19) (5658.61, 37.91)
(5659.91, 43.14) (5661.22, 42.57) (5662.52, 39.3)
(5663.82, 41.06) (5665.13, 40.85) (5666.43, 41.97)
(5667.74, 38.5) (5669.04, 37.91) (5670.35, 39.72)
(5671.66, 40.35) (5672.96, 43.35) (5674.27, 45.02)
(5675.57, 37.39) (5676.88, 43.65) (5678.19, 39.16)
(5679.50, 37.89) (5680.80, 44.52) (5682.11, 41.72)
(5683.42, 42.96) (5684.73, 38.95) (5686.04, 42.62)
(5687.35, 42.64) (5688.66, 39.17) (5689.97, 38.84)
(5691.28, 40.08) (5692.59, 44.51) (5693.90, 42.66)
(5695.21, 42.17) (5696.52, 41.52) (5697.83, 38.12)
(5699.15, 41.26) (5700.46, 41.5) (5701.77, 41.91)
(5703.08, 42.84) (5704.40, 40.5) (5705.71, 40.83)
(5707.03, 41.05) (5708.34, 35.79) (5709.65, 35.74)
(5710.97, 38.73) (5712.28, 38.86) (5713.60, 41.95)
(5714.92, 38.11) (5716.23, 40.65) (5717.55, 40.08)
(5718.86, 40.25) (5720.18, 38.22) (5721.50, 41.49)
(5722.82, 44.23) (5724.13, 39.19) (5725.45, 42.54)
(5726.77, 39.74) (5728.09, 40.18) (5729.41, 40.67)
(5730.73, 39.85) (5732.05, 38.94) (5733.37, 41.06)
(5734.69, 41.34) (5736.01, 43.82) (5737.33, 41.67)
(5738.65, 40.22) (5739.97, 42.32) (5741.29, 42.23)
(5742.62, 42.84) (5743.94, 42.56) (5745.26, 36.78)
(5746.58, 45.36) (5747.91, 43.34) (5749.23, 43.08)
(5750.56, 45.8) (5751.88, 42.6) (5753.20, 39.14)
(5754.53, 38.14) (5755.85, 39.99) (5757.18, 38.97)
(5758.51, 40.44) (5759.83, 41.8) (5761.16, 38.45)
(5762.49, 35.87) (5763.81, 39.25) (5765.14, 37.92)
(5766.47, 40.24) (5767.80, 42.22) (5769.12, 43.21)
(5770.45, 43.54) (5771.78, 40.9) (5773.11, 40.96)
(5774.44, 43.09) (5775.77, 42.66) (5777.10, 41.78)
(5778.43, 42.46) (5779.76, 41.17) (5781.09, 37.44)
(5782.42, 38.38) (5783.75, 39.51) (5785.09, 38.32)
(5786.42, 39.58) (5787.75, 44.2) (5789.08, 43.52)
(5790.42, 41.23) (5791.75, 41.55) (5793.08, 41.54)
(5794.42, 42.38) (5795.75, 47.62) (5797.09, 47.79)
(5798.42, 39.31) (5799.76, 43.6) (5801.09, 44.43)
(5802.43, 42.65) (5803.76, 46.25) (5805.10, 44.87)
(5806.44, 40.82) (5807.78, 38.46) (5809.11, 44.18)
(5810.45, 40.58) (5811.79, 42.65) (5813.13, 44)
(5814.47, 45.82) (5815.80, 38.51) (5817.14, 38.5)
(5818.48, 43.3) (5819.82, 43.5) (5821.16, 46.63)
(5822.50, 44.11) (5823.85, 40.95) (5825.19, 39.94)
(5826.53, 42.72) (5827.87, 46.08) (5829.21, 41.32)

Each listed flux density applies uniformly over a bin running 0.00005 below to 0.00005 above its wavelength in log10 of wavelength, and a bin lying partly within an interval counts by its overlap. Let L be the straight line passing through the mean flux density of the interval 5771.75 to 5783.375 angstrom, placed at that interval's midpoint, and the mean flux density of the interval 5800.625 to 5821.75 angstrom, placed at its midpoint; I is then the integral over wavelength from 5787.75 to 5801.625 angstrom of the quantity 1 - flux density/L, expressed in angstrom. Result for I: -0.48 angstrom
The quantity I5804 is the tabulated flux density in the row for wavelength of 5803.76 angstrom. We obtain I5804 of 46.25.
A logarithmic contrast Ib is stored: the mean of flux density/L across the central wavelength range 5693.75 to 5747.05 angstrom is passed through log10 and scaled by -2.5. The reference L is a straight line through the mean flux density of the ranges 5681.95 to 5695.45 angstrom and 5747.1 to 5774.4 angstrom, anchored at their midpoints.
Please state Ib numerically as 0.013 mag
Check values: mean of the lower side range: 41.4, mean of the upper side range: 40.9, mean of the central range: 40.7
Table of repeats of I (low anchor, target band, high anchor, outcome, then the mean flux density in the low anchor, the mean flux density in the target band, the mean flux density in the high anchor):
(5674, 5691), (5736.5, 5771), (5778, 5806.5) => 0.6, 41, 41.1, 42.2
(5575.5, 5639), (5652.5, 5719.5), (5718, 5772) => 0.6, 41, 40.6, 41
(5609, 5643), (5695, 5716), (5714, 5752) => 0.7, 41.9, 40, 41.3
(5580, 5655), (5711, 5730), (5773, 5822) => 0.7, 41.2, 40.4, 42.3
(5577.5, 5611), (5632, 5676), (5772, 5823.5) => -0.7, 40.3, 41.5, 42.3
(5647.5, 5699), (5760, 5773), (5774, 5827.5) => 0.5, 41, 40.3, 42.3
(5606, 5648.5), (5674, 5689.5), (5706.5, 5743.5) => 0.0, 42.2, 41.2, 40.4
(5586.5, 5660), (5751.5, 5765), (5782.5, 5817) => 0.9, 41.3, 39.3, 42.4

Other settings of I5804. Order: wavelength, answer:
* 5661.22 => 42.57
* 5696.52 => 41.52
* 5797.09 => 47.79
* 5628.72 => 45.66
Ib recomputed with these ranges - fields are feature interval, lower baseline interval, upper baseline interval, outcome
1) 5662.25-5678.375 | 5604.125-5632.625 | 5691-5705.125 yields 0.026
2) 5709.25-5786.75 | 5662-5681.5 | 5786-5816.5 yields 0.034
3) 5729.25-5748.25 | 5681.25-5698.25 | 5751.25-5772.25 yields -0.026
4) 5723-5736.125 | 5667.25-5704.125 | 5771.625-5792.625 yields 0.009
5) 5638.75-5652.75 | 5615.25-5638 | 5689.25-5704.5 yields -0.030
